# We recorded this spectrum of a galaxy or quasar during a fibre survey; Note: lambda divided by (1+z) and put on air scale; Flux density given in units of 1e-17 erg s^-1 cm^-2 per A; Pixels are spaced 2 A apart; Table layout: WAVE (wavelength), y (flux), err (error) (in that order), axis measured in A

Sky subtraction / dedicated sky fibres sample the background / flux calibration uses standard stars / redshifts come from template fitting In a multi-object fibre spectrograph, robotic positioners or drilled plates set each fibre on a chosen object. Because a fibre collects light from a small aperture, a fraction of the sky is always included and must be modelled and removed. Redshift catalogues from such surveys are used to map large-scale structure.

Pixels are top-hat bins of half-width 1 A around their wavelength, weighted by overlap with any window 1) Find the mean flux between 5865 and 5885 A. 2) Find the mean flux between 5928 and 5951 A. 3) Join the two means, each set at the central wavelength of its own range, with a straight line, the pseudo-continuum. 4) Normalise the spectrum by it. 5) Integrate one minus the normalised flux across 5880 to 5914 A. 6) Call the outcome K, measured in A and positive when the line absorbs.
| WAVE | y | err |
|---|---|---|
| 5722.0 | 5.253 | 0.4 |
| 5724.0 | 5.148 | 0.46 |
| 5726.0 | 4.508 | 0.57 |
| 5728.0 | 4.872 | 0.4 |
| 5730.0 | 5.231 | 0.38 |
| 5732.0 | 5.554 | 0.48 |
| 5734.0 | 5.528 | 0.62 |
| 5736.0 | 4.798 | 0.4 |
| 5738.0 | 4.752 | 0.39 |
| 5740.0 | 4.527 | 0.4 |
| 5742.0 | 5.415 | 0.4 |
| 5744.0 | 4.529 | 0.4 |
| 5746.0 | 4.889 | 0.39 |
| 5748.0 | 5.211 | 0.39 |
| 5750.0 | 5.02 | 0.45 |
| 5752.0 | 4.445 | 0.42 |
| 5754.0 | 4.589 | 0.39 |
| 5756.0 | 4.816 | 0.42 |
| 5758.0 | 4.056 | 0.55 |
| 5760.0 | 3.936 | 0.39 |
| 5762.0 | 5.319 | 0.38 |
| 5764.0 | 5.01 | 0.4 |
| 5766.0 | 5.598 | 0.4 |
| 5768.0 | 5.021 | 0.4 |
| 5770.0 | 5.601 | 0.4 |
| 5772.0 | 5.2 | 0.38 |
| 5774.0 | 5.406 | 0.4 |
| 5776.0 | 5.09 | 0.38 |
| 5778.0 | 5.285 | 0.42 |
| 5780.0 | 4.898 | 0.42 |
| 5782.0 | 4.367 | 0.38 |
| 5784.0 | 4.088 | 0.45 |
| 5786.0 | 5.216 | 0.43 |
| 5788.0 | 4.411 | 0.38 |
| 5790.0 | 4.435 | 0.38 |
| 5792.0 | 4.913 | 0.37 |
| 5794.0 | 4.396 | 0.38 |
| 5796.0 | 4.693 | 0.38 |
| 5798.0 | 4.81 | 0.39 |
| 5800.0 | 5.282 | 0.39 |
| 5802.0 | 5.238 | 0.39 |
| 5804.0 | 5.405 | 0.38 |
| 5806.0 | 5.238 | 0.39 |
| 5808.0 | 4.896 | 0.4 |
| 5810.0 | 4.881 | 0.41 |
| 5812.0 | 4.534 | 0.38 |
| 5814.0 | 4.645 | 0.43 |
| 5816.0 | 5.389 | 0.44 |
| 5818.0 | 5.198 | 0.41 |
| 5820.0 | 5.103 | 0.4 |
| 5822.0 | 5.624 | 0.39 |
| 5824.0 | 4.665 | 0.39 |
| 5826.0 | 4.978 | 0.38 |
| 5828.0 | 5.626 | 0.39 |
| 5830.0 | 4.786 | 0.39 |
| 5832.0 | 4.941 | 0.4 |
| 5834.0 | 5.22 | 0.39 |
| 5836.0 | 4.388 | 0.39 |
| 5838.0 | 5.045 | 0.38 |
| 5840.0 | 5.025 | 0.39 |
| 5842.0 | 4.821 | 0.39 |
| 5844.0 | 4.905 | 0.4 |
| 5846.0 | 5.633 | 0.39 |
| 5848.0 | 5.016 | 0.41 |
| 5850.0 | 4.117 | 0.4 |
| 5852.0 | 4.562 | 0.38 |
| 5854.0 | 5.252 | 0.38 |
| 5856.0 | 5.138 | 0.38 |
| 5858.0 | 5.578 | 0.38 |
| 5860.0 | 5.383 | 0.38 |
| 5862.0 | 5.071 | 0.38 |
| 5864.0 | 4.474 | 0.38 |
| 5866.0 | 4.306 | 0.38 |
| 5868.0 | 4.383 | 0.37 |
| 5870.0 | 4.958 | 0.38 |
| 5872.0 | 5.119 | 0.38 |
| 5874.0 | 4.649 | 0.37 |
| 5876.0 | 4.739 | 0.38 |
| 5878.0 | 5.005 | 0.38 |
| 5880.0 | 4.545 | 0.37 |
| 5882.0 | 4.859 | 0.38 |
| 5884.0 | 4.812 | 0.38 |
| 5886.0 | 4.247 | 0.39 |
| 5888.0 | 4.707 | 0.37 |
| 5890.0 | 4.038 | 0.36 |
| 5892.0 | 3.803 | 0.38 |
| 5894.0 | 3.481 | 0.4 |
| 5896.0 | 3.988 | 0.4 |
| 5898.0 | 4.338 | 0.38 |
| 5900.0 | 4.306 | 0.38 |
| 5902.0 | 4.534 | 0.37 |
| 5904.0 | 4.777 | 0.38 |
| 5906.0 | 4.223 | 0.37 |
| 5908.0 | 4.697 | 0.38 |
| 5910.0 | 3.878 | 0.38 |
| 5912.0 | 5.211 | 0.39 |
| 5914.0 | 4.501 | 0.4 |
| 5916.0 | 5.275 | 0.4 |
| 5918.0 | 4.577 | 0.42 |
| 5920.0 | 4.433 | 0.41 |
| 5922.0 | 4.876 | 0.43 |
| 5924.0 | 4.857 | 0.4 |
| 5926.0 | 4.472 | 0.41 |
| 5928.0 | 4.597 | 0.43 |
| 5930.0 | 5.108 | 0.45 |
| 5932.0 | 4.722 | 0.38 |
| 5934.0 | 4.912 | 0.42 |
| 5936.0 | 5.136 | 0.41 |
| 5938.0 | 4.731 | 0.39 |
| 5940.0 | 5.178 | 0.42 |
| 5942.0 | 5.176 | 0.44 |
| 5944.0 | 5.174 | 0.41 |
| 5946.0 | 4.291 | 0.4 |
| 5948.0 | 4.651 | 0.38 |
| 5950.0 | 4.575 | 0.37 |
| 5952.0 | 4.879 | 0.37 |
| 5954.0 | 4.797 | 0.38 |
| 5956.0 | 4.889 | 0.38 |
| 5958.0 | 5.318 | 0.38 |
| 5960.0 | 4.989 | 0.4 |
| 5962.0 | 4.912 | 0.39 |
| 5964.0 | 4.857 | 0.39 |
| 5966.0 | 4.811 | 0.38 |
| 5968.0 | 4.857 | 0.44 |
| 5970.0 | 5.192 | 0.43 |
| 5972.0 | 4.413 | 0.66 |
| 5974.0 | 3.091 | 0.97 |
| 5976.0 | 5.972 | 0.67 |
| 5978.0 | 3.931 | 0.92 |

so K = 2.87 A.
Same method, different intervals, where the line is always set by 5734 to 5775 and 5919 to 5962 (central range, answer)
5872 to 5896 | 2.1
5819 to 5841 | -0.7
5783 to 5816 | 0.5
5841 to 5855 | 0.0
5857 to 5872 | -0.1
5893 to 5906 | 1.7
